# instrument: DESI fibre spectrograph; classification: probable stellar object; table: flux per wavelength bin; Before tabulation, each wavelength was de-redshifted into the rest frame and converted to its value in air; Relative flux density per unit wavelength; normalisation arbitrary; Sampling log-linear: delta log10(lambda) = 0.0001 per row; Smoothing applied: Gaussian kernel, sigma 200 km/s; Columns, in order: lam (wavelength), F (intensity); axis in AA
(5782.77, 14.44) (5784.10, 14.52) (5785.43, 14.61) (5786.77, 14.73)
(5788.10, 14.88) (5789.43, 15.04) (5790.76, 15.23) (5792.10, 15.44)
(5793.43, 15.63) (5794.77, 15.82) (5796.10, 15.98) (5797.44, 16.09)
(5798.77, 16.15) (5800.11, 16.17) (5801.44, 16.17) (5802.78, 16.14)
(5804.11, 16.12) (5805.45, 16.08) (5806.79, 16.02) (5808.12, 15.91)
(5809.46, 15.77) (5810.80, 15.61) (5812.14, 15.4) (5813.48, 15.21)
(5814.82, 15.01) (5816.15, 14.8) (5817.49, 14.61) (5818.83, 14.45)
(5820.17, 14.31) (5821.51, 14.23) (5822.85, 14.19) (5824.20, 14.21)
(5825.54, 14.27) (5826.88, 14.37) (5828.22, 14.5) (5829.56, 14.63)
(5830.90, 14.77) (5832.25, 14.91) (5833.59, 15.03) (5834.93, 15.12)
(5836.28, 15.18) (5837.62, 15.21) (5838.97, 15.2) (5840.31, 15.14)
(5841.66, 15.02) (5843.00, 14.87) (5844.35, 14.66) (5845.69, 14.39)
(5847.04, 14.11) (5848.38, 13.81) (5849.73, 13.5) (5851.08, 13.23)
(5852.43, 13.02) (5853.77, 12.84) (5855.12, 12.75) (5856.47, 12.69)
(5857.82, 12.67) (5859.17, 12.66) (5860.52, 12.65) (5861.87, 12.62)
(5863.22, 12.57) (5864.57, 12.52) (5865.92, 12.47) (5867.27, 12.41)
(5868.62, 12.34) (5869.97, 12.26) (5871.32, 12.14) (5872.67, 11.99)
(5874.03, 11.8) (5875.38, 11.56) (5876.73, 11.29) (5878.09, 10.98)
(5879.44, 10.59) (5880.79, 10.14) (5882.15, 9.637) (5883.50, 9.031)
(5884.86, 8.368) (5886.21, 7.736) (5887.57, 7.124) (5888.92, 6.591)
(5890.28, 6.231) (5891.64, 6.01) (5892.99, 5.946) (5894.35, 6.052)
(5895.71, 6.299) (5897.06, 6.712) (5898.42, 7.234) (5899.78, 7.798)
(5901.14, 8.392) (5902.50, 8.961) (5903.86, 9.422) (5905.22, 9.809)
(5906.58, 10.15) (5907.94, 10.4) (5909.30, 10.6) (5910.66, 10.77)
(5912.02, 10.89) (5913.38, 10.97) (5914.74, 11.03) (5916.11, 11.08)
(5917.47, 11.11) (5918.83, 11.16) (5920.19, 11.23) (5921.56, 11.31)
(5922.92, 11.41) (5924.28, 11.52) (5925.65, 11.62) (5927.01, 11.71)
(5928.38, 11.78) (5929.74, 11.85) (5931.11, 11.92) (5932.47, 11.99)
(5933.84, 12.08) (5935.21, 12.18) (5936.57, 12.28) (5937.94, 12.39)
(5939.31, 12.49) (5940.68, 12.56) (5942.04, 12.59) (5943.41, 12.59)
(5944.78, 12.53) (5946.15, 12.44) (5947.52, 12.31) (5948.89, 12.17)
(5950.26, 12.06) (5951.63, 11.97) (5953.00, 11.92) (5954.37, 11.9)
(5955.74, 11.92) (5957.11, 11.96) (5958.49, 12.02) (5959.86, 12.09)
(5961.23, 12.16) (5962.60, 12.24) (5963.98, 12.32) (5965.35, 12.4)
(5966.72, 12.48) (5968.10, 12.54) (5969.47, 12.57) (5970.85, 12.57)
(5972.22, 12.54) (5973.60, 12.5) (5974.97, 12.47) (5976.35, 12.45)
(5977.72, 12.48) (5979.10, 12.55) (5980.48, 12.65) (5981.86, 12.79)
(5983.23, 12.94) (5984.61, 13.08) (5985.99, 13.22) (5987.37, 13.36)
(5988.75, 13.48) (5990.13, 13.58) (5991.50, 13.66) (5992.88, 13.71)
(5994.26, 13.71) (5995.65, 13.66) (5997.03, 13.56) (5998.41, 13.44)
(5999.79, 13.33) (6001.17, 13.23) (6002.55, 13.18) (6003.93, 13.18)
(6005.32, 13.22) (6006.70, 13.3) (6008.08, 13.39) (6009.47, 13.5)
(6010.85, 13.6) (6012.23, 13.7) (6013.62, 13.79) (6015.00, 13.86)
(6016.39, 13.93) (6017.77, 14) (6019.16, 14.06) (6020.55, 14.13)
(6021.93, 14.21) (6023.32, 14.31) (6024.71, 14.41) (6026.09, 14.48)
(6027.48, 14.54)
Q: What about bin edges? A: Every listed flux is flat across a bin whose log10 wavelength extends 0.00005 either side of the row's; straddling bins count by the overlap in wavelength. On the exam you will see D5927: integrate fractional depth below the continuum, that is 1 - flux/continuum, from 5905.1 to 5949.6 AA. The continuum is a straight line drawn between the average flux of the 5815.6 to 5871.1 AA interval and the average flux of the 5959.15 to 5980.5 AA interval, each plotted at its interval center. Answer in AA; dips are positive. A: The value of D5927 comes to 4.4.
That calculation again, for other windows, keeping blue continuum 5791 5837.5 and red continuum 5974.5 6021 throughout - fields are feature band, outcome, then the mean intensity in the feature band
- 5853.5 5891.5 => 9.67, 10.9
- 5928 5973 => 5.20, 12.2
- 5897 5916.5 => 6.27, 9.68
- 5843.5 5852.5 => 0.61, 13.9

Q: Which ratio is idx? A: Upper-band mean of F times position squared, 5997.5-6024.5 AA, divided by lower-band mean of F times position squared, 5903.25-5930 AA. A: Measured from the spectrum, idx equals 1.28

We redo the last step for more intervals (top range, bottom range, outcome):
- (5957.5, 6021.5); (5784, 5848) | 0.92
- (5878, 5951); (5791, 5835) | 0.70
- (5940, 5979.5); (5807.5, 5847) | 0.87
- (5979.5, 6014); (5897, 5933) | 1.30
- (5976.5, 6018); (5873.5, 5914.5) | 1.55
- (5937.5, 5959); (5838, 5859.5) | 0.92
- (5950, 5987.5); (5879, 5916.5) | 1.46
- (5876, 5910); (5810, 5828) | 0.59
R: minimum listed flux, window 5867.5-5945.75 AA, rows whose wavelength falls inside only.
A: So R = 5.946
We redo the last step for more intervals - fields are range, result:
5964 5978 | 12.4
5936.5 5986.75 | 11.9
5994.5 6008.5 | 13.18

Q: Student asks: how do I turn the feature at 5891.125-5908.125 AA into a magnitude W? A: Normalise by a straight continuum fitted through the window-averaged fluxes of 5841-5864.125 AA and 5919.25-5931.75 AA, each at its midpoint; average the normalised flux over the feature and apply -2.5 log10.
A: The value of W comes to 0.47 mag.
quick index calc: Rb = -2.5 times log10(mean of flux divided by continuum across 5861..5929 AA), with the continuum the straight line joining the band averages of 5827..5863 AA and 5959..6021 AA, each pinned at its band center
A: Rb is 0.33 mag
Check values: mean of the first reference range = 14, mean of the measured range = 10.1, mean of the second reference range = 13.1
